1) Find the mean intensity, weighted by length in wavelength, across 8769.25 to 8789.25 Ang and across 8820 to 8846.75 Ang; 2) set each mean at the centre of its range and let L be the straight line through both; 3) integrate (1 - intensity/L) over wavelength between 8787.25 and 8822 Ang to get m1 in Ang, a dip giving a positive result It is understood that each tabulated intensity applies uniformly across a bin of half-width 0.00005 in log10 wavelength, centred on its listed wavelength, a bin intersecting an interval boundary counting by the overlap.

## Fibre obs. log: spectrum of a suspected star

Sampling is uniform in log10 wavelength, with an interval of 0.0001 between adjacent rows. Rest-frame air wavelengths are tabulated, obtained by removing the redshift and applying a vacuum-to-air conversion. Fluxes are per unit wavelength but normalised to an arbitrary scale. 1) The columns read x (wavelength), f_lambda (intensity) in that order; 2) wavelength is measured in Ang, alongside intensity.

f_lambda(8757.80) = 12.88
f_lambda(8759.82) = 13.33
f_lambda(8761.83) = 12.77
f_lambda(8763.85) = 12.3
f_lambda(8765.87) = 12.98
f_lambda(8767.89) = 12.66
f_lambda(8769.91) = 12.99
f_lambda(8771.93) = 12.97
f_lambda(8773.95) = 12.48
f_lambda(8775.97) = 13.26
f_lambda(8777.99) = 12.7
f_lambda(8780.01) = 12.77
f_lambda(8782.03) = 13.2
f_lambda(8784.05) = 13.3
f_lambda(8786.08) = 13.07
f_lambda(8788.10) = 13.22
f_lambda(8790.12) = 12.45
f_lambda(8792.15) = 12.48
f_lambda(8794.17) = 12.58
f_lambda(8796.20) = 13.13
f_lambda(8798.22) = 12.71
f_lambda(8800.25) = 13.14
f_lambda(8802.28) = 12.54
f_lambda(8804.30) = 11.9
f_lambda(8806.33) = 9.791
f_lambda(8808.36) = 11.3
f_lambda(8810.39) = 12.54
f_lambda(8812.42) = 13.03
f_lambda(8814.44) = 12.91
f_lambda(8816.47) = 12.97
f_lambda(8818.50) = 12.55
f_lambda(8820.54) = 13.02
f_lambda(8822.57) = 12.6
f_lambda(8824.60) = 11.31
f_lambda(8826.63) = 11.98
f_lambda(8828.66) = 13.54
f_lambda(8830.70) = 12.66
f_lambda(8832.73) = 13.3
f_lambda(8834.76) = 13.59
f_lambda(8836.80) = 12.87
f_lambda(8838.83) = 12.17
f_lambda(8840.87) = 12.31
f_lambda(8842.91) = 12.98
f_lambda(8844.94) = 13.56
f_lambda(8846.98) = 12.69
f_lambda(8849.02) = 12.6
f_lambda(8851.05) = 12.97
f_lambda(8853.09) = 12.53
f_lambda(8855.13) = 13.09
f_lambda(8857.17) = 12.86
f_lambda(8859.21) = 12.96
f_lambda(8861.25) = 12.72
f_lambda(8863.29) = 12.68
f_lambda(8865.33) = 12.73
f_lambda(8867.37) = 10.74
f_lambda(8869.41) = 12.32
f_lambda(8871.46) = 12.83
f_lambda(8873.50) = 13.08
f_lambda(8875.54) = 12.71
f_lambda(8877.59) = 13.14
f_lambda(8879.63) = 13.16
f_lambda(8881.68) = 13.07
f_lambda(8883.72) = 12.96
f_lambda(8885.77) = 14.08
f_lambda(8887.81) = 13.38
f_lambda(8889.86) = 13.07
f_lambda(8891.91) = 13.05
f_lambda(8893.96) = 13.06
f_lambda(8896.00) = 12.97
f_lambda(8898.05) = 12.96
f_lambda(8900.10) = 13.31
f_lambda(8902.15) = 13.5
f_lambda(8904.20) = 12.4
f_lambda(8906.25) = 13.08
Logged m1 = 1.1 Ang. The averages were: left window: 13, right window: 12.8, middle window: 12.5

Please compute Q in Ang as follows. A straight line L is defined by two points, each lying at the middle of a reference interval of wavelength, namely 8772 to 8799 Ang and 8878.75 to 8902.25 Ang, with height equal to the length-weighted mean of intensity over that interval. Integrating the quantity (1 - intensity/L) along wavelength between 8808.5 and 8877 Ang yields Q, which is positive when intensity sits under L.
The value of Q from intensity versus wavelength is 1.9 Ang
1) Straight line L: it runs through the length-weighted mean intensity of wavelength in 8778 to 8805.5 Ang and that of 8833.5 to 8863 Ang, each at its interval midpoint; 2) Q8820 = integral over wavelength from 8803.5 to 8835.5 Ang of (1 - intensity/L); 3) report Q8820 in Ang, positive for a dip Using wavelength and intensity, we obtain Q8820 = 1.0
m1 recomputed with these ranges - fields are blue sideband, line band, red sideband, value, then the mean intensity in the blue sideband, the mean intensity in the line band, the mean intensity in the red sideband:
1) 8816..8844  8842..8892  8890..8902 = 0.2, 12.7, 12.9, 13.1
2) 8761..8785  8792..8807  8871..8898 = 0.7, 12.9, 12.3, 13.1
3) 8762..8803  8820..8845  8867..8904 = 0.4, 12.8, 12.7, 13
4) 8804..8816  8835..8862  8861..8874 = -1.2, 12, 12.8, 12.4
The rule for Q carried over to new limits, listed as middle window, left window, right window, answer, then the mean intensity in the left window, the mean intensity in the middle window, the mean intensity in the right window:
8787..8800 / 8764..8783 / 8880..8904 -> 0.1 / 12.9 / 12.8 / 13.2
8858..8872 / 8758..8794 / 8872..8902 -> 0.7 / 12.9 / 12.4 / 13.1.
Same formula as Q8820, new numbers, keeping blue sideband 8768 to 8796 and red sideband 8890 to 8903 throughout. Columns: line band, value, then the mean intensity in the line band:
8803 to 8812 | 0.98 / 11.5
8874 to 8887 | -0.09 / 13.2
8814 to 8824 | 0.17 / 12.7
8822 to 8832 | 0.42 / 12.4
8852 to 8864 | 0.22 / 12.8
